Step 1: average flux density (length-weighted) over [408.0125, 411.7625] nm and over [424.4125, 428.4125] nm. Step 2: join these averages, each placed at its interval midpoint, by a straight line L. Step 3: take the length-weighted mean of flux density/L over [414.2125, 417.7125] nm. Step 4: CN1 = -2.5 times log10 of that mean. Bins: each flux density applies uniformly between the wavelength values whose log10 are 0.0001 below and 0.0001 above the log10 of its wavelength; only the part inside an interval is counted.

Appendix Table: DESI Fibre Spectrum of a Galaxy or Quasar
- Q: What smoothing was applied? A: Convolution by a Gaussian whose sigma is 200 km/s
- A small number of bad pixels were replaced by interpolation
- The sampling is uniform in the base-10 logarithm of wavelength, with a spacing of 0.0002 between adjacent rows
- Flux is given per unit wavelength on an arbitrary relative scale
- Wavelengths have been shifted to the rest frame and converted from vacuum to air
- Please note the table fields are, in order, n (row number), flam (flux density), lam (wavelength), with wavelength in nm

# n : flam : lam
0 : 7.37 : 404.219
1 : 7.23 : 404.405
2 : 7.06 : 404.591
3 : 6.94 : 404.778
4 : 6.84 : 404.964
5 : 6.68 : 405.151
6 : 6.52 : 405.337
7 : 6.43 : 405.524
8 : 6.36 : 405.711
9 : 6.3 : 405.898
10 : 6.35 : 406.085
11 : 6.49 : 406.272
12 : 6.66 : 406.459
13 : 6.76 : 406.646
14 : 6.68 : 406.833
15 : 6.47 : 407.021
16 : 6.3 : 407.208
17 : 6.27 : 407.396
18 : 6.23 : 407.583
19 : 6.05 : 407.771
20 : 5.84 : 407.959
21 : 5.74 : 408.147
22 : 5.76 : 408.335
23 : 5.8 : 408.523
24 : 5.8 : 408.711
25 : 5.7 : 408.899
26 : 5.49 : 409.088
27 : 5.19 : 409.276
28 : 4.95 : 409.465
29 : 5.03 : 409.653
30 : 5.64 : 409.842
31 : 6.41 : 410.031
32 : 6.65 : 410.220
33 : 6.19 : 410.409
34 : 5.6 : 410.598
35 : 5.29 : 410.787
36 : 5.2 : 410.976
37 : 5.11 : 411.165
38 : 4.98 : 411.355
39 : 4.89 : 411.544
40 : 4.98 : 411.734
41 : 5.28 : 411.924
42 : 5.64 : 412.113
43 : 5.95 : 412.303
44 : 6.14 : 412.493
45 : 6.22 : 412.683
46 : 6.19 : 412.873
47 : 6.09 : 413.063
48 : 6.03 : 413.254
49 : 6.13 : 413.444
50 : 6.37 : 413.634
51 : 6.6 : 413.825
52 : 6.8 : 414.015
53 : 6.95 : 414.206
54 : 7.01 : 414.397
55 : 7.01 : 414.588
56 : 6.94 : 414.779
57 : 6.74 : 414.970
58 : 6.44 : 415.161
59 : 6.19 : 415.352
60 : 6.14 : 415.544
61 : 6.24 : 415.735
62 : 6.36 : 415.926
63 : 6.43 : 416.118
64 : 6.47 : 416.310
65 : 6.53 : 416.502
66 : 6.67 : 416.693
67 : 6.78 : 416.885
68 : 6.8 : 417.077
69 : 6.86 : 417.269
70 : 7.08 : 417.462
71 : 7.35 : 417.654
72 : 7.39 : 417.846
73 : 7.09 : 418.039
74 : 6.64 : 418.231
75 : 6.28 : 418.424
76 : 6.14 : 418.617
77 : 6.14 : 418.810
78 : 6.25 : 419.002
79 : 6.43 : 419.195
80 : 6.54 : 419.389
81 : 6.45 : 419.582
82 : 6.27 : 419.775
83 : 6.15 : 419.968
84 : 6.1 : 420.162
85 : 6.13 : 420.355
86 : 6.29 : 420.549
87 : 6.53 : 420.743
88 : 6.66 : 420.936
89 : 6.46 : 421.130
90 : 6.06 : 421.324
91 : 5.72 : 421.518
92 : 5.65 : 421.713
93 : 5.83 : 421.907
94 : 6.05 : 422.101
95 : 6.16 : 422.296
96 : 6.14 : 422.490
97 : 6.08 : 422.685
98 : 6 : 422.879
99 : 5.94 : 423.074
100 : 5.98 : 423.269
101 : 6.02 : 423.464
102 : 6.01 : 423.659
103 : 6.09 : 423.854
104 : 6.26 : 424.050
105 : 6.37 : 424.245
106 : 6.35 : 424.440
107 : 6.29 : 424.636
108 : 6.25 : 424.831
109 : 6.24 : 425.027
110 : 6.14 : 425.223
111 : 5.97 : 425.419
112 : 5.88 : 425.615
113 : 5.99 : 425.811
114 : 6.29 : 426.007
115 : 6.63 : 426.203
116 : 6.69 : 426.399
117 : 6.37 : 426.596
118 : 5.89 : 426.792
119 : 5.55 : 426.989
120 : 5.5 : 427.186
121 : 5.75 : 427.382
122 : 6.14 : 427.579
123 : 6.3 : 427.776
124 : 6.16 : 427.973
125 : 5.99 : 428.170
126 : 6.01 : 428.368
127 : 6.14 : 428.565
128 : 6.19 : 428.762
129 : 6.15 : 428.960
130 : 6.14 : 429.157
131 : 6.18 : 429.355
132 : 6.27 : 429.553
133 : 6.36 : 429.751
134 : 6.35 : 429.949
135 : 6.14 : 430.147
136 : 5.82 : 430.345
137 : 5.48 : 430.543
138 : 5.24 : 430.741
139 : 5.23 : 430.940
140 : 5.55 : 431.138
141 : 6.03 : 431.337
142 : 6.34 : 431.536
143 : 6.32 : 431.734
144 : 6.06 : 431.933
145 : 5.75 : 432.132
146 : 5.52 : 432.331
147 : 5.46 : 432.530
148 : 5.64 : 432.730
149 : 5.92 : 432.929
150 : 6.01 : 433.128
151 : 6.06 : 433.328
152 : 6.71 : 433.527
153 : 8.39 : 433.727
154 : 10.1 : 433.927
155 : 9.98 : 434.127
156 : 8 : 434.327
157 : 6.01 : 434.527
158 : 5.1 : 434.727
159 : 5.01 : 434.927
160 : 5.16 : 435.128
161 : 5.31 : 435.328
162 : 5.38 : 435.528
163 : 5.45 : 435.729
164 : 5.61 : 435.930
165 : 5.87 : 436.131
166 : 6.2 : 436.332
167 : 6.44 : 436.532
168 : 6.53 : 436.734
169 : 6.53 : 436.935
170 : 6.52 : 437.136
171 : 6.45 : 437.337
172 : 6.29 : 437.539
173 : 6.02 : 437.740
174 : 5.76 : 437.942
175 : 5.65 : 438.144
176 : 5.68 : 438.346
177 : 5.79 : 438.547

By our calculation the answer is -0.16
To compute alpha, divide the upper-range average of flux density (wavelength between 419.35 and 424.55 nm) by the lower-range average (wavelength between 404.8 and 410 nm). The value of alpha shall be 1.01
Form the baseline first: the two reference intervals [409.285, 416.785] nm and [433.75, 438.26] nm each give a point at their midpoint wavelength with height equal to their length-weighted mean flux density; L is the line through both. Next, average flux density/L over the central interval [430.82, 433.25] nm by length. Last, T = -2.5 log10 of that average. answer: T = 0.09 mag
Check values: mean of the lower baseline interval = 6.06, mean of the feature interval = 5.82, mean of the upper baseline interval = 6.37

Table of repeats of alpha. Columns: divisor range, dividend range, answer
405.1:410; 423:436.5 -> 1.01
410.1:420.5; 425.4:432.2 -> 0.96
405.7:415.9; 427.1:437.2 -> 1.02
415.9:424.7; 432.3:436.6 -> 1.00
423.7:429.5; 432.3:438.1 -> 1.03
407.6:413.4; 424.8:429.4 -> 1.08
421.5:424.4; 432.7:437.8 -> 1.06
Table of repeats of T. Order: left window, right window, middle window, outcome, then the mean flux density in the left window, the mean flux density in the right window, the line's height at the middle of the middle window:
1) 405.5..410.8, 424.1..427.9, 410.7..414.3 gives 0.04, 6.02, 6.14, 6.05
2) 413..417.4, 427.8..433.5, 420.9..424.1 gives 0.04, 6.55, 5.96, 6.27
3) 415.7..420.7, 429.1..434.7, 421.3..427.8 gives 0.07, 6.54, 6.38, 6.46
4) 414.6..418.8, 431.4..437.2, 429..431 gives 0.08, 6.64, 6.32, 6.4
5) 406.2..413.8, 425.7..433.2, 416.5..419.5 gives -0.13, 5.86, 5.99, 5.91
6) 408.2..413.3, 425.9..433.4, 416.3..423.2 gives -0.10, 5.63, 5.99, 5.8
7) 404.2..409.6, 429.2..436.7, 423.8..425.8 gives 0.00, 6.26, 6.18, 6.2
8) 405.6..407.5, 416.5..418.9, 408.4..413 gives 0.17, 6.46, 6.76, 6.57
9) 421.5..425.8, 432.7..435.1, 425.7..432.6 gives 0.09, 6.07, 6.9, 6.51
